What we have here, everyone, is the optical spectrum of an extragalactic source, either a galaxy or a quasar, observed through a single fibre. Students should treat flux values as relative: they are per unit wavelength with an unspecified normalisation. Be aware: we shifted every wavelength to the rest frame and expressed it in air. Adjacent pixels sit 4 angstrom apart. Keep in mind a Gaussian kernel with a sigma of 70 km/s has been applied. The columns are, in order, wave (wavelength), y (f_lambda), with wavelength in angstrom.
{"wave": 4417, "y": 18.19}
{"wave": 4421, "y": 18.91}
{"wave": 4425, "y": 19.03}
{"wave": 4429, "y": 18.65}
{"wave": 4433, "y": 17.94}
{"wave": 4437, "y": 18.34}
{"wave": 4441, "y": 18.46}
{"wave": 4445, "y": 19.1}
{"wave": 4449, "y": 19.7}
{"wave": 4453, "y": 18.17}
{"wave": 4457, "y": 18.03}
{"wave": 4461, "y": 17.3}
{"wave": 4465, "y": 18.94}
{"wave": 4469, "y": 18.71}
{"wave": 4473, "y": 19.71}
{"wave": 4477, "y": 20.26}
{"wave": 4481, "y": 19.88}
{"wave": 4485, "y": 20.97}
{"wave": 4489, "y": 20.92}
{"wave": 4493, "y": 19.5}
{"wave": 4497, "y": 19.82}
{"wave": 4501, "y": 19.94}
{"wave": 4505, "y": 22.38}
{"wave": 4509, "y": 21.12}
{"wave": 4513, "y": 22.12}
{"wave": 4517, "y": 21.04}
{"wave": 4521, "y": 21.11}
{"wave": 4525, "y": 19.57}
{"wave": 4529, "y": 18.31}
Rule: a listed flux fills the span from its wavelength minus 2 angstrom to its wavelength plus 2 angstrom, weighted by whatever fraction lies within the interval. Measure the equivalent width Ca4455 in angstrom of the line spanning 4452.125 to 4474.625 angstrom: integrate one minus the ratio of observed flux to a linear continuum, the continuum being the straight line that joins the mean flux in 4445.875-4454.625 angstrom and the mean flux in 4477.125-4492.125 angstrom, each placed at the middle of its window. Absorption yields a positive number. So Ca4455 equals 1.2 angstrom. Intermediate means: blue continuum 19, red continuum 20.5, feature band 18.5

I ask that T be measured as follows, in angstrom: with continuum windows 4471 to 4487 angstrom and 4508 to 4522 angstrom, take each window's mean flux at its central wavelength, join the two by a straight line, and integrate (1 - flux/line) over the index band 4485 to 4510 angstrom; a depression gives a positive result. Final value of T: 0.2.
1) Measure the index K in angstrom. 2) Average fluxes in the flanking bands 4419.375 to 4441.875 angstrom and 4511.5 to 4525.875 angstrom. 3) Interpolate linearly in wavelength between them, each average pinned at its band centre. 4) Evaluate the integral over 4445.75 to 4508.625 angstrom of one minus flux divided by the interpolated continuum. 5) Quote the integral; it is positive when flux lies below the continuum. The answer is 0.7 angstrom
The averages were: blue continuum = 18.6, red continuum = 21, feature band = 19.6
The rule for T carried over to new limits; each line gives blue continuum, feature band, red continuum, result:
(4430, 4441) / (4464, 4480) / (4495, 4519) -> 0.18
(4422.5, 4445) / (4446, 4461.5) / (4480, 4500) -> 0.56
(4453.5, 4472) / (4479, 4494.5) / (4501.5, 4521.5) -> -0.37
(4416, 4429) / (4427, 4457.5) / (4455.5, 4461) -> -0.63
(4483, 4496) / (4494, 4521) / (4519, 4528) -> -1.02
